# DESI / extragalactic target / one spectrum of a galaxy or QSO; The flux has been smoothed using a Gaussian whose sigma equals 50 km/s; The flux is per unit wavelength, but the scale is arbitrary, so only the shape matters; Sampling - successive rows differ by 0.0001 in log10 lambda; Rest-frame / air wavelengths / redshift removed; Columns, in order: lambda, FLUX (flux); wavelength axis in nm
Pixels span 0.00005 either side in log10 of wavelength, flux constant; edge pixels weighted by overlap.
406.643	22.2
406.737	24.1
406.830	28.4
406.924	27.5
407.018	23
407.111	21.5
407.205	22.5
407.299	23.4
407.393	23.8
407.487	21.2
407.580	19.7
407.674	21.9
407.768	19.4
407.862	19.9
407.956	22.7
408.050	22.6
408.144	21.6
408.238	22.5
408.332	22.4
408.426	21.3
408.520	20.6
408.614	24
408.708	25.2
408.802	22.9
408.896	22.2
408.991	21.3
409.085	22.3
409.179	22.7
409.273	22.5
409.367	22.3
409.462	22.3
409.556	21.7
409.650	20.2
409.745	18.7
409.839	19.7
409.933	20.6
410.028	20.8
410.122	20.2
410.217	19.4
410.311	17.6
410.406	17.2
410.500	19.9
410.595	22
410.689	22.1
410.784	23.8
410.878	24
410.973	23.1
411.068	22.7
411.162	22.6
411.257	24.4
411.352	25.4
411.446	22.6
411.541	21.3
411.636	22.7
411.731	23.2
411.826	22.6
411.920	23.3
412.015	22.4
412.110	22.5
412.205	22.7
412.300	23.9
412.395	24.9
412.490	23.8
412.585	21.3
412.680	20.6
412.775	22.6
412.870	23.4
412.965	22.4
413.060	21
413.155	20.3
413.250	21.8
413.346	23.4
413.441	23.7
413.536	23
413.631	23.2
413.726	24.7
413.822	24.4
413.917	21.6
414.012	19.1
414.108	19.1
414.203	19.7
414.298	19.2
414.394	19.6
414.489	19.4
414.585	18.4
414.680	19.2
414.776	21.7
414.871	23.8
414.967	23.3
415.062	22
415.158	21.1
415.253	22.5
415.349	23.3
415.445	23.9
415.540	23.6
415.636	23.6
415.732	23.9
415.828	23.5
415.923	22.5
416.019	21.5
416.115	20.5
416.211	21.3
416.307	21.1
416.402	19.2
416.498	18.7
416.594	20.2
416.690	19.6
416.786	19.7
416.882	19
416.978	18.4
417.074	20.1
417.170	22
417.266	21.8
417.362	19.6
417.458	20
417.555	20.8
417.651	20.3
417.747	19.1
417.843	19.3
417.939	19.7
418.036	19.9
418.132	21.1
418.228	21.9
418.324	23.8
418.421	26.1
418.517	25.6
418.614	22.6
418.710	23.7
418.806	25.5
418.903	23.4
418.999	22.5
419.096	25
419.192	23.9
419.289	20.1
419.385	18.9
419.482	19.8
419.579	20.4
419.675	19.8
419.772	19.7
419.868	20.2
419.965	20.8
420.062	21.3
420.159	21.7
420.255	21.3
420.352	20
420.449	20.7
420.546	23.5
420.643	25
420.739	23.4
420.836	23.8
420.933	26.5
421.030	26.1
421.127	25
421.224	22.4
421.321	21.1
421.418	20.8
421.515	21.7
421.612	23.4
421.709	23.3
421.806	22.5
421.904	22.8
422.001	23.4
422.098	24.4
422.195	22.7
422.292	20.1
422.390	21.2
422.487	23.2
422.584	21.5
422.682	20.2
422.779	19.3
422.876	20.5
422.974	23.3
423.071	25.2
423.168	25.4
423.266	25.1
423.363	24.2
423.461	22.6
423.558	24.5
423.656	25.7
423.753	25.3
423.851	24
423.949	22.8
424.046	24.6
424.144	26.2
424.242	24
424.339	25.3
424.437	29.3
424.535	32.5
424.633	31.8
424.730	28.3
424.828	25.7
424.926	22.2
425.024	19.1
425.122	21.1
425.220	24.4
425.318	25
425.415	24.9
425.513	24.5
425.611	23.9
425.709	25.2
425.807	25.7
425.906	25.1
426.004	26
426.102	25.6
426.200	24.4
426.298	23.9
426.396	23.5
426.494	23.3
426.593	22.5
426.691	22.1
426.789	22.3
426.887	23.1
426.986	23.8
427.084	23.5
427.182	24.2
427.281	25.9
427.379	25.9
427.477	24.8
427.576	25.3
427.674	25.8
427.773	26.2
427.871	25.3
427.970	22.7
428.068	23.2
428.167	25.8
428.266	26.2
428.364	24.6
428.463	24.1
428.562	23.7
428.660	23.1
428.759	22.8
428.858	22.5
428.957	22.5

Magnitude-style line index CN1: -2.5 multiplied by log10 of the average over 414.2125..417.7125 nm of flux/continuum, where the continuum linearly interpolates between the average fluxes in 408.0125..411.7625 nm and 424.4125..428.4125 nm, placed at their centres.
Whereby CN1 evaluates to 0.09 mag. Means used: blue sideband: 21.9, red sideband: 24.8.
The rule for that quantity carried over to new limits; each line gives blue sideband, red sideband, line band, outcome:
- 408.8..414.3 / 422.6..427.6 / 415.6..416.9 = 0.09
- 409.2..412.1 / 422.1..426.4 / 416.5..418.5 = 0.12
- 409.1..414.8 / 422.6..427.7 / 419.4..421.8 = 0.07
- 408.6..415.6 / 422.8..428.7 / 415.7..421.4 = 0.08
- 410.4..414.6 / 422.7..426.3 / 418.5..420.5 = 0.09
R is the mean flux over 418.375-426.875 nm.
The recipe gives 23.5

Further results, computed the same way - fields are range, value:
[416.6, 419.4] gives 21.5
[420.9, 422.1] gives 23.2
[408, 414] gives 22.2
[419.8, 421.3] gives 22.7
